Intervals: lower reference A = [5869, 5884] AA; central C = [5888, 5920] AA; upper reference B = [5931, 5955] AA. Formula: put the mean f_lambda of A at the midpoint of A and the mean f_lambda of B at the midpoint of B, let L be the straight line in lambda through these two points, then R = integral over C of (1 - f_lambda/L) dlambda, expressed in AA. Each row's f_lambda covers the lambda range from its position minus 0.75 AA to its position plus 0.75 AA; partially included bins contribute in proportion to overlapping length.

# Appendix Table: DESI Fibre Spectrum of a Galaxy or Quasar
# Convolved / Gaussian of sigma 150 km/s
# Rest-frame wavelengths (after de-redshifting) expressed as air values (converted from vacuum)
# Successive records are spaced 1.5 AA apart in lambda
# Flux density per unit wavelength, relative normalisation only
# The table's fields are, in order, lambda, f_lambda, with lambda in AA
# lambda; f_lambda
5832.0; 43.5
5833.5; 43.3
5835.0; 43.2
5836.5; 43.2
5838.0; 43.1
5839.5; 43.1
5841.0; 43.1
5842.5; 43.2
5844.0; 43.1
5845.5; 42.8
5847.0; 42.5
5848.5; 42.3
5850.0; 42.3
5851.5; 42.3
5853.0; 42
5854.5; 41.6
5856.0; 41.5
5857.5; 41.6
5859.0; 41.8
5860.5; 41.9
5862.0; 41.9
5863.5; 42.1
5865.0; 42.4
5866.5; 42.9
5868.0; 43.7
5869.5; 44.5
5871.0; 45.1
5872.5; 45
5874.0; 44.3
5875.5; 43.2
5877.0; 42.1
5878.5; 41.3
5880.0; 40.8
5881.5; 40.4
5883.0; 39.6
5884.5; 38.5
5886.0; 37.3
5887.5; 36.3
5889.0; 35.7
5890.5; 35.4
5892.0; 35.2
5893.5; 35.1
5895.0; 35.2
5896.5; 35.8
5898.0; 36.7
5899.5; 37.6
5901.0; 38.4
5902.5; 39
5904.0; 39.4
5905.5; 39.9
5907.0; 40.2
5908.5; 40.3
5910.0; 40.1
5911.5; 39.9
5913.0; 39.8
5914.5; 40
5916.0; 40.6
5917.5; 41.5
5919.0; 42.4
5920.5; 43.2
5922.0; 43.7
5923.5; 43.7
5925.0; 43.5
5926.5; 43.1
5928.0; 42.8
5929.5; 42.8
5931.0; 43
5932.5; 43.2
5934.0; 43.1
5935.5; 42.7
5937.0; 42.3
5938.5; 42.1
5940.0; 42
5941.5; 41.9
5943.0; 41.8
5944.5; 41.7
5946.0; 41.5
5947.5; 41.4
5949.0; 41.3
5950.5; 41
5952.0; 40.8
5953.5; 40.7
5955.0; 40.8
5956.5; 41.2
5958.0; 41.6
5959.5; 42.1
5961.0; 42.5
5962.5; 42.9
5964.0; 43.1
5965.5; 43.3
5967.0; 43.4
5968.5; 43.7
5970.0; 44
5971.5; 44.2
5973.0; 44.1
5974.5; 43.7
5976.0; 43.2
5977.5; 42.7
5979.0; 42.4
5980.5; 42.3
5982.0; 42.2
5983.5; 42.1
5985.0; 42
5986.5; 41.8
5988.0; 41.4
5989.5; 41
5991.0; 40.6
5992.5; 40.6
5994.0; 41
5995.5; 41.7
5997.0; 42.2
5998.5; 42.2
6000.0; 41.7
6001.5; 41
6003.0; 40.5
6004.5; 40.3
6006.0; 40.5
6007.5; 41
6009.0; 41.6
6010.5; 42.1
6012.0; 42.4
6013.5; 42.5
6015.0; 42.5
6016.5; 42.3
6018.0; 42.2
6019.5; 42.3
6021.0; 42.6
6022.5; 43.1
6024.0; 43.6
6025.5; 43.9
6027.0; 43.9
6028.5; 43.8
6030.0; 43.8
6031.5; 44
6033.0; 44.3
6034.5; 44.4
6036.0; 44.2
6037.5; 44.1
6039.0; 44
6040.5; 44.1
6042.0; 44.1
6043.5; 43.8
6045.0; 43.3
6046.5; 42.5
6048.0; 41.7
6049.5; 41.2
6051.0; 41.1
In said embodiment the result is 2.8 AA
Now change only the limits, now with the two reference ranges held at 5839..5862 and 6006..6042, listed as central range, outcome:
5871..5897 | 2.06 AA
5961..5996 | 0.33 AA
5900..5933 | 0.99 AA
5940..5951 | 0.31 AA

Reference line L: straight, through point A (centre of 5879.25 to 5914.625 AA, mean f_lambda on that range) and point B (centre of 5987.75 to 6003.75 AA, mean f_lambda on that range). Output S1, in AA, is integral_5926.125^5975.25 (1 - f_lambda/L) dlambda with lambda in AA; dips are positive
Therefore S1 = -3.2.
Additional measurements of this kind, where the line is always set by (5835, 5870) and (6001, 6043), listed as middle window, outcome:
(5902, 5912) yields 0.7 AA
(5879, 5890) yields 1.1 AA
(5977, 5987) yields 0.1 AA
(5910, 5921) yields 0.4 AA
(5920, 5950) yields 0.1 AA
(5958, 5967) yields 0.0 AA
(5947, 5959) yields 0.5 AA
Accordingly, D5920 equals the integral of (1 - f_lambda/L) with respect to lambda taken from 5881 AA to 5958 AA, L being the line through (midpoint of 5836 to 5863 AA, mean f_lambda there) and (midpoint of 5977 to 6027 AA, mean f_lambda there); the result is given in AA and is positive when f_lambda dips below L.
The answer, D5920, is 3.4 AA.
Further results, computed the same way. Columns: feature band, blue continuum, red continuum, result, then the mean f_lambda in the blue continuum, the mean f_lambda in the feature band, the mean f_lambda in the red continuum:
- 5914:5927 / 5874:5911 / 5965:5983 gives -0.7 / 38.6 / 42.4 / 43.2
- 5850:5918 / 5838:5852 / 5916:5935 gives 4.1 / 42.8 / 40.2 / 42.9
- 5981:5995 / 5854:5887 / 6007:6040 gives 0.5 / 41.9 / 41.4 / 43.1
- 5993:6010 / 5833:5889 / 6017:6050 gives 0.8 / 42.1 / 41.2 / 43.4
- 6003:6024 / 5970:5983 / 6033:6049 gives 0.7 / 43.1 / 42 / 43.6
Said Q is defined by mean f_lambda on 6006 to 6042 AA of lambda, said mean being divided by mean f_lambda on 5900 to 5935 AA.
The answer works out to 1.04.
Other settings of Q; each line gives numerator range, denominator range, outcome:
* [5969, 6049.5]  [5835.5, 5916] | 1.05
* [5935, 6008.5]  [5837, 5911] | 1.03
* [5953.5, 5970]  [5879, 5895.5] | 1.14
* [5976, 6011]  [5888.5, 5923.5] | 1.06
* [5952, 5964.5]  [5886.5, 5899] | 1.17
